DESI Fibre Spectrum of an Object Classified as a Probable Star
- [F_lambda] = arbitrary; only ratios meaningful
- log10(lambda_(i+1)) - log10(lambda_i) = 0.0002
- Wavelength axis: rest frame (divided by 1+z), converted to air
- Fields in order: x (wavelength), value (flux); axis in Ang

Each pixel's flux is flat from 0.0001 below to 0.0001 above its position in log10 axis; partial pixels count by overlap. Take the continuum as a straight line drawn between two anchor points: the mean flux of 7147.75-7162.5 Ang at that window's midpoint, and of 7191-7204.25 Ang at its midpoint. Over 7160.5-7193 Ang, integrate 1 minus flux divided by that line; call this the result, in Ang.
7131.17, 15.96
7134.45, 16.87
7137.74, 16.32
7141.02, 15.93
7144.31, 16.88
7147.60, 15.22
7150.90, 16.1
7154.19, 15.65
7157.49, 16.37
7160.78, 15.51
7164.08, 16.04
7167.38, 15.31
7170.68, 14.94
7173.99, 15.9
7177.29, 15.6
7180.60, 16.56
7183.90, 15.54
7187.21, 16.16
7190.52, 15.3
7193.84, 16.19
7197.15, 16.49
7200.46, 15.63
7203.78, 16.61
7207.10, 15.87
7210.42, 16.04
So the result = 0.5 Ang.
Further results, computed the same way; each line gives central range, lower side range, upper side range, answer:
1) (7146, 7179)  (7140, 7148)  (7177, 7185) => 0.81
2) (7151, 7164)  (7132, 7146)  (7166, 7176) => -0.04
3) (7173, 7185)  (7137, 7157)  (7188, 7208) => 0.08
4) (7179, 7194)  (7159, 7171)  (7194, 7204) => 0.02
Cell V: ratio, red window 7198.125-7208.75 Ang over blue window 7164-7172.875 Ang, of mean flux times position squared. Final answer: 1.1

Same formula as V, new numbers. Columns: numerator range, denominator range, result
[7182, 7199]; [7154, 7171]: 1.02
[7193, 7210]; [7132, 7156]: 1.02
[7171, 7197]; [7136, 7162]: 1.00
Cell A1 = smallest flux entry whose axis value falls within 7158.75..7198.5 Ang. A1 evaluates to 14.94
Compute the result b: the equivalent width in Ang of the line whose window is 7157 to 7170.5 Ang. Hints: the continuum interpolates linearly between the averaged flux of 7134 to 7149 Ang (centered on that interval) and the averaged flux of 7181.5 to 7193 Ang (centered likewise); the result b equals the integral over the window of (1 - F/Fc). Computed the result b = 0.3 Ang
